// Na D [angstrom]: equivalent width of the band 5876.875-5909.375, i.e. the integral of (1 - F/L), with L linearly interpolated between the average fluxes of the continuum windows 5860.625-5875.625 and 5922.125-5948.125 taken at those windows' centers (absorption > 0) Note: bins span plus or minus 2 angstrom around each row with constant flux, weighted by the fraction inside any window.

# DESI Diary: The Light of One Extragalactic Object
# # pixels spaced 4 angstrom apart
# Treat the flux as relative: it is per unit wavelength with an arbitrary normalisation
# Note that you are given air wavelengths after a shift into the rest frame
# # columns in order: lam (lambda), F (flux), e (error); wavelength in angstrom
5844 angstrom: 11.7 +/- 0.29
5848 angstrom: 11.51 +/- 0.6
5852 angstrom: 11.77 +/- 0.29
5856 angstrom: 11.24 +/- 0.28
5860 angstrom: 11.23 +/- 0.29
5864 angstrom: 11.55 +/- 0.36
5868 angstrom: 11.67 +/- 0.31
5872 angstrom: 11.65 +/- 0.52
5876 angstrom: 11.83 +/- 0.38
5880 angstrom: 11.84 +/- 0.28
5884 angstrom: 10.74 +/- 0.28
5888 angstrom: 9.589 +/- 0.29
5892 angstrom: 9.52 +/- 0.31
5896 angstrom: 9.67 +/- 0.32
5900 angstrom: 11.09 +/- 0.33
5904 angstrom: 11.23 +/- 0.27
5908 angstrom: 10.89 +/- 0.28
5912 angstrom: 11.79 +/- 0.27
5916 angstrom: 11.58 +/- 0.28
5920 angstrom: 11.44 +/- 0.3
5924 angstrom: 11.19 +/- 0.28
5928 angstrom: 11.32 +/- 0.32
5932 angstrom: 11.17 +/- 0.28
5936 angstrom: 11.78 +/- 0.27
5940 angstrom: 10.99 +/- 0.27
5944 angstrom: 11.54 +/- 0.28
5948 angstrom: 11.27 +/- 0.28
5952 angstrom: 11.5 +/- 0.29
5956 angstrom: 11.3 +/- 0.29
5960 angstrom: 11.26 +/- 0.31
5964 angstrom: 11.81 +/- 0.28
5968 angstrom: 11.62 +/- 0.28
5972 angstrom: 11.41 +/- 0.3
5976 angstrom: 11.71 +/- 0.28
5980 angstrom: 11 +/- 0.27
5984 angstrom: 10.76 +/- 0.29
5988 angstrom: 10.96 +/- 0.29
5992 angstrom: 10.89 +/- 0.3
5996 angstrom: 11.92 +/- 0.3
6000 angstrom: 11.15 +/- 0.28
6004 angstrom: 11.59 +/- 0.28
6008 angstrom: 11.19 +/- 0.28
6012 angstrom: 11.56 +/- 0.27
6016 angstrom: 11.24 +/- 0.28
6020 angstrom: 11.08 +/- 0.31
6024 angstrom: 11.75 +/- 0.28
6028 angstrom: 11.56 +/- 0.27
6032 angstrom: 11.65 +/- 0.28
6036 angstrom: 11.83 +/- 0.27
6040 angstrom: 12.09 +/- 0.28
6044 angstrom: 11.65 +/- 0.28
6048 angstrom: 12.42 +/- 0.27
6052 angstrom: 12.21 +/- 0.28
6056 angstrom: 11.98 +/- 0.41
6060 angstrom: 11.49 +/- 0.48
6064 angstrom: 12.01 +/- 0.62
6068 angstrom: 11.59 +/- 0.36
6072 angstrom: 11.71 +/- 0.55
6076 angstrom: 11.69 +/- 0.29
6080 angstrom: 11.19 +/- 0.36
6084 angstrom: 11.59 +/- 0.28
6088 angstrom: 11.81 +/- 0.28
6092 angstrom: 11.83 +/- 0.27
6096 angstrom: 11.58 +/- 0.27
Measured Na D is 2.5 angstrom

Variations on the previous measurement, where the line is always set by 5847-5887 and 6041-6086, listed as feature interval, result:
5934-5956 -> 0.34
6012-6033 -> 0.46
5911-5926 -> 0.08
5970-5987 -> 0.64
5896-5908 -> 0.67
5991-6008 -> 0.41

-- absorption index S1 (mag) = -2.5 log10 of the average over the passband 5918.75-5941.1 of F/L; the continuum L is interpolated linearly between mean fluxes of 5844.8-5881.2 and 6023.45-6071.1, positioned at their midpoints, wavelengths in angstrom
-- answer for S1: 0.03 mag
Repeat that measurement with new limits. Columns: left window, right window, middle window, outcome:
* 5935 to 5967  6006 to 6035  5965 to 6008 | 0.01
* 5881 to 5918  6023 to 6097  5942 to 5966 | -0.04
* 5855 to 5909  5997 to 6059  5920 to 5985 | -0.01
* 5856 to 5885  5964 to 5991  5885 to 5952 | 0.04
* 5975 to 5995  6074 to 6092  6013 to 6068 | -0.04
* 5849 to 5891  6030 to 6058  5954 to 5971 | 0.01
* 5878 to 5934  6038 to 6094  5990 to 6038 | 0.01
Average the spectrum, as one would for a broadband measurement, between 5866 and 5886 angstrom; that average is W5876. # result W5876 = 11.5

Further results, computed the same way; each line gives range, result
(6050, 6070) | 11.9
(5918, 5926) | 11.3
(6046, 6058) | 12.2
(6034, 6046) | 11.9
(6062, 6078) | 11.8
